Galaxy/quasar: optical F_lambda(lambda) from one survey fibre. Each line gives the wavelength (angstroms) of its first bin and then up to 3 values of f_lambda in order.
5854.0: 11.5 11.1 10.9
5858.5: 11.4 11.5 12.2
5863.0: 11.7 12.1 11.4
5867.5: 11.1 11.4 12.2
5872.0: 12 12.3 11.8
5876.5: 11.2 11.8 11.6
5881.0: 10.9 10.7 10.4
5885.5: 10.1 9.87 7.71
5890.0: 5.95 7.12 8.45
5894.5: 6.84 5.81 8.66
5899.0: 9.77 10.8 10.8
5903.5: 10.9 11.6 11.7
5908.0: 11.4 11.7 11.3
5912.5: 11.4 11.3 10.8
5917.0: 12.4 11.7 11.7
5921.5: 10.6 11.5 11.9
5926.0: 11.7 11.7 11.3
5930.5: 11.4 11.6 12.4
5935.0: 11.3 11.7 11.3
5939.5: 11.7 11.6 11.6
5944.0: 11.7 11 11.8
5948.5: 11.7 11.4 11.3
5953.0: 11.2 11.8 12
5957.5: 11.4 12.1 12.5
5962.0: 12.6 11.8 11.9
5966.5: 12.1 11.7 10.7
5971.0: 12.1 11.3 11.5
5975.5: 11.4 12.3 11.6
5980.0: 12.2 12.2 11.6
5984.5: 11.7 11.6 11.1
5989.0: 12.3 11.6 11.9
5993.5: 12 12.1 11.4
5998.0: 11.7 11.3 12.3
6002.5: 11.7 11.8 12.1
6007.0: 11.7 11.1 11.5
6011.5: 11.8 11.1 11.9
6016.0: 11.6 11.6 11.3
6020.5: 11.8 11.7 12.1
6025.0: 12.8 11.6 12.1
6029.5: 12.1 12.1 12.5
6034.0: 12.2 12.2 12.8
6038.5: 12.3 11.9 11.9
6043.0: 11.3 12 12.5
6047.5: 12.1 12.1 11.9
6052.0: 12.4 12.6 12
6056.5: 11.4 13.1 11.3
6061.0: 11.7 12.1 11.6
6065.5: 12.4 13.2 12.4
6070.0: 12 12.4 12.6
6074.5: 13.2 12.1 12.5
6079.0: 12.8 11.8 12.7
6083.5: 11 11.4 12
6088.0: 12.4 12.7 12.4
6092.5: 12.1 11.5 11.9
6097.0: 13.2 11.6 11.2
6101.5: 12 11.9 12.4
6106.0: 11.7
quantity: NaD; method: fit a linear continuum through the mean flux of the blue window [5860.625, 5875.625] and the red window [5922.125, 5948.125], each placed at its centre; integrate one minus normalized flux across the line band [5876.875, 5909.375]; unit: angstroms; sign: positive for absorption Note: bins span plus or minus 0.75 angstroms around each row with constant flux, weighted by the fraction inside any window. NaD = 5.59 angstroms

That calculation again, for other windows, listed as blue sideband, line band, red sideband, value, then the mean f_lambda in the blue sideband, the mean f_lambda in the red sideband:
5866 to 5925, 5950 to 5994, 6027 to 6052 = -1.5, 10.5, 12.1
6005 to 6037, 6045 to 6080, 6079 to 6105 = -0.9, 11.9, 12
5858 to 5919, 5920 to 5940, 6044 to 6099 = -1.0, 10.6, 12.2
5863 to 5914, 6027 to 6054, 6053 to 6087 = -0.6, 10.4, 12.2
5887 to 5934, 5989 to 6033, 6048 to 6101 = -1.2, 10.4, 12.2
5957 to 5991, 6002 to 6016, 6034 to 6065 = 0.3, 11.8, 12.1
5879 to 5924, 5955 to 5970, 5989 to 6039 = -1.1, 10.2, 11.9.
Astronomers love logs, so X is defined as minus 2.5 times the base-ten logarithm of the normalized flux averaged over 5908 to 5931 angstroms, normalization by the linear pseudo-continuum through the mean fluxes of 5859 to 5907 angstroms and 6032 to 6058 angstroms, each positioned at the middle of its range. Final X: -0.07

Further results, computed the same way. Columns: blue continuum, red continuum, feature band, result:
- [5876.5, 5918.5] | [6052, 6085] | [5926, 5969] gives -0.093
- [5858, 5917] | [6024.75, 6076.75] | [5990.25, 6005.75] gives -0.013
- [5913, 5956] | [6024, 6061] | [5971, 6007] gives 0.006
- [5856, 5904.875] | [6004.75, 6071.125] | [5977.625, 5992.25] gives -0.031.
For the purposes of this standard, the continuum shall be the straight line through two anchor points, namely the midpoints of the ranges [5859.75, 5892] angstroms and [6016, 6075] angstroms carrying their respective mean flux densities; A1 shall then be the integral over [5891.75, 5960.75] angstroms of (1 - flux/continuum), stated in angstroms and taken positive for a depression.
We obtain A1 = 0.6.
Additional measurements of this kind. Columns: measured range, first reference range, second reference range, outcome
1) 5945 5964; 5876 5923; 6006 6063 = -1.40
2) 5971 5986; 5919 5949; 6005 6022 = -0.25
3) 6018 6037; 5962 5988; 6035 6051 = -0.09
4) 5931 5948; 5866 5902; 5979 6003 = -1.07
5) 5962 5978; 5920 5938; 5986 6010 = -0.09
